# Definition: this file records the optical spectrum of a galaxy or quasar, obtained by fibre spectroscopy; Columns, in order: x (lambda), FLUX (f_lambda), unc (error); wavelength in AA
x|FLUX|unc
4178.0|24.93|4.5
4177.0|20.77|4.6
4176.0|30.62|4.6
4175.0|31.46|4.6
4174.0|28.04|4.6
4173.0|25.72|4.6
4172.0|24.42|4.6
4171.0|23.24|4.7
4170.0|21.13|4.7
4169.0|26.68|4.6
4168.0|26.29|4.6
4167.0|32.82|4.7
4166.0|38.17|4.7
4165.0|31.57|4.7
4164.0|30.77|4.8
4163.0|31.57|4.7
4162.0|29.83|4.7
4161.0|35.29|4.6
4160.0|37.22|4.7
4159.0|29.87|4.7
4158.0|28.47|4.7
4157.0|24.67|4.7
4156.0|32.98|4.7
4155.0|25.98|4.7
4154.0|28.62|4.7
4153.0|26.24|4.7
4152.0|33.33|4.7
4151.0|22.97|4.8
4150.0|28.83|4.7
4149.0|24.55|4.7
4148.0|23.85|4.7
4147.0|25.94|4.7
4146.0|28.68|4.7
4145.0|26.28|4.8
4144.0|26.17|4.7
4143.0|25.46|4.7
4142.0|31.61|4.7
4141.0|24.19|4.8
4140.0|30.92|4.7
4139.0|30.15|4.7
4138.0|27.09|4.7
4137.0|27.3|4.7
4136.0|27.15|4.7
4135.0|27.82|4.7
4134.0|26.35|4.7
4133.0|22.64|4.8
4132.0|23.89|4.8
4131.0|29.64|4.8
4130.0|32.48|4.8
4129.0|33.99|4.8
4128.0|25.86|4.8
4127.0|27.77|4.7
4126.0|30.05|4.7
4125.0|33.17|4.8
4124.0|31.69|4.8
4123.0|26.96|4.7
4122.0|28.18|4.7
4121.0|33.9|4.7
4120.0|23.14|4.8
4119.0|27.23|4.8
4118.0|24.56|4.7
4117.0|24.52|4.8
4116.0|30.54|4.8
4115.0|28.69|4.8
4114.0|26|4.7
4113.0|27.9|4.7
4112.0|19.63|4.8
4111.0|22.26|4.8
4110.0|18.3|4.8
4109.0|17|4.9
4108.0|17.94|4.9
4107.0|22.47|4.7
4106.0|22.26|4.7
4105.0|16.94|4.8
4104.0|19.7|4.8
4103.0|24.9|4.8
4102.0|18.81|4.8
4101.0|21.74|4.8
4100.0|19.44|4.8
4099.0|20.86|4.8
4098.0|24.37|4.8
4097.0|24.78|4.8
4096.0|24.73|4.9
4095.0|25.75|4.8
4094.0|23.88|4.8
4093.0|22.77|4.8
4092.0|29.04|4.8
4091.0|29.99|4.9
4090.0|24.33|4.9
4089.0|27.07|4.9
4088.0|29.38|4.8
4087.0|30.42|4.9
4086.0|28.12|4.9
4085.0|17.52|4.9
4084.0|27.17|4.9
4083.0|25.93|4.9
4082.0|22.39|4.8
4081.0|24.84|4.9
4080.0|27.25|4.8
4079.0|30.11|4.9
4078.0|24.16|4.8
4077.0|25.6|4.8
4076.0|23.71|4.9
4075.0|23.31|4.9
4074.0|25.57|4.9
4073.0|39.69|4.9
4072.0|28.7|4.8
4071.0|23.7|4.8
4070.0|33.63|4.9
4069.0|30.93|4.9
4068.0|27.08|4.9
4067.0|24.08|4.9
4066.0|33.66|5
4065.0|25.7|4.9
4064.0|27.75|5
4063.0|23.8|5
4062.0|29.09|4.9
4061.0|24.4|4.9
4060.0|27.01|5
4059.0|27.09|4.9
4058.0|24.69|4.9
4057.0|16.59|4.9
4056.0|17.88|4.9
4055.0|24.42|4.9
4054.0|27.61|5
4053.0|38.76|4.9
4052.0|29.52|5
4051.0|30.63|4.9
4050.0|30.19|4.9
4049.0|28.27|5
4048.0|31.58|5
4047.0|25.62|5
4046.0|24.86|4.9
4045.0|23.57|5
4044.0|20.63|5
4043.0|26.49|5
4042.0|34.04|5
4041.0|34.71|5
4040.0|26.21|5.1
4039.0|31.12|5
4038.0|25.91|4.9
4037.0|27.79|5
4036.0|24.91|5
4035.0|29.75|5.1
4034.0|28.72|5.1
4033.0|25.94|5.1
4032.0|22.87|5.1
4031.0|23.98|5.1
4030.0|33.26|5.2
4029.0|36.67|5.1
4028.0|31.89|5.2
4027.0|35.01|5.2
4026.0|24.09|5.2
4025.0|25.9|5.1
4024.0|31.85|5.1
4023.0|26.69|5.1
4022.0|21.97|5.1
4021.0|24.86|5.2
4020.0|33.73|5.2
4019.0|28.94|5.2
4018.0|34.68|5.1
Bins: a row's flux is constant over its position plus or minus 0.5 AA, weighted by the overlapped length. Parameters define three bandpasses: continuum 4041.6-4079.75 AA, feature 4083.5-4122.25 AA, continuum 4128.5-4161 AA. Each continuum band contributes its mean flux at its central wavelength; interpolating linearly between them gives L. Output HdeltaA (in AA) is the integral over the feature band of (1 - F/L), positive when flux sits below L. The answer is 4.8 AA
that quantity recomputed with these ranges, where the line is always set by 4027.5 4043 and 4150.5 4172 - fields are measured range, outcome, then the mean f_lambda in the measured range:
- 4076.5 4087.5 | 1.28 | 25.8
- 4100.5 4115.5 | 3.89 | 21.6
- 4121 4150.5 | 1.28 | 28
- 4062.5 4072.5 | 0.43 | 27.9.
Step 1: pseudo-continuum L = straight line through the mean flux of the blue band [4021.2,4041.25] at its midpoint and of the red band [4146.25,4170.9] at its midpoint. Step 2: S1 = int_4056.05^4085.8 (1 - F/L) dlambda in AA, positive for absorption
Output 2.4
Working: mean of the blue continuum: 28.3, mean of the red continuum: 29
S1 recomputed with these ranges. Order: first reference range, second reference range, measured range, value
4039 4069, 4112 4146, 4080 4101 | 1.9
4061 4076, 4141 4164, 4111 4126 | 0.4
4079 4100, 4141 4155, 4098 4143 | 1.2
